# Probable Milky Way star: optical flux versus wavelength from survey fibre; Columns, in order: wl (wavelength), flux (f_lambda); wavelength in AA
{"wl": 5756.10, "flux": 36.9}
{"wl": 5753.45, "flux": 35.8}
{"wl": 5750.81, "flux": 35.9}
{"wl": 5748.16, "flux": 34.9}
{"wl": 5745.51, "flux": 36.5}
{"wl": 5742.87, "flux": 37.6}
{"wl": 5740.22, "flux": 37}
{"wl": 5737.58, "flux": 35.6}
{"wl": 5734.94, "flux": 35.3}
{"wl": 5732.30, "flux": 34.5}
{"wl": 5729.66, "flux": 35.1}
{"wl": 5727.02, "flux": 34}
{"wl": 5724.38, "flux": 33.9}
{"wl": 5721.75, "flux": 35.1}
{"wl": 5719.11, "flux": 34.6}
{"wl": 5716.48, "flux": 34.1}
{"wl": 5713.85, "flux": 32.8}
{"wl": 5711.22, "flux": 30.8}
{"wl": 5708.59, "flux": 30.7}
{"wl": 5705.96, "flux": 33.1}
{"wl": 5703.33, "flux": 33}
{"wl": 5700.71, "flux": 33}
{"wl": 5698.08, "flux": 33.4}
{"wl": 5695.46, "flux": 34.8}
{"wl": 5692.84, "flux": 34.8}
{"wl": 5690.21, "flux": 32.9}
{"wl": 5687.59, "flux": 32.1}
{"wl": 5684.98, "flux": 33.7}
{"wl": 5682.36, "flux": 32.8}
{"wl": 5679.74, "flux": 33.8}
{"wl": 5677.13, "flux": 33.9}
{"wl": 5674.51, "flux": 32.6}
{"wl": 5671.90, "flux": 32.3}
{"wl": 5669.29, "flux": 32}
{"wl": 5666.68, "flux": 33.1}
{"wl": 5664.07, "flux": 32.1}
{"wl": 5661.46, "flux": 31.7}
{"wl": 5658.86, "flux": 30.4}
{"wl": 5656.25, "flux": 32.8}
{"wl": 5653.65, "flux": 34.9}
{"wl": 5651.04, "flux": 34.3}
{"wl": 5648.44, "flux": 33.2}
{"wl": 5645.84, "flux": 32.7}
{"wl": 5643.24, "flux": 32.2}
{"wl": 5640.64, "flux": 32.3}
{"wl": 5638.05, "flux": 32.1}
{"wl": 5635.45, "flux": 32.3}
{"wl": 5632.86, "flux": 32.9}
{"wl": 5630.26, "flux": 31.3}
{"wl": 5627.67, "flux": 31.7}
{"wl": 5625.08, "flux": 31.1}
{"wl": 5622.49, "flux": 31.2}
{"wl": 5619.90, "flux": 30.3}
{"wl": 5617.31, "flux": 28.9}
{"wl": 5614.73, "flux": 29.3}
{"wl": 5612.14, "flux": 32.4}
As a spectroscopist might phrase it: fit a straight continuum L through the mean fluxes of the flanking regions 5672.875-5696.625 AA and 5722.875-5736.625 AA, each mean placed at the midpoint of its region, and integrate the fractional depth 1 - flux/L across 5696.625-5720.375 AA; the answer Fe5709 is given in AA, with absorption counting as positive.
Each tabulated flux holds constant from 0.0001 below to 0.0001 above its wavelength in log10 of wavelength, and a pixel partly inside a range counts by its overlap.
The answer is 0.9 AA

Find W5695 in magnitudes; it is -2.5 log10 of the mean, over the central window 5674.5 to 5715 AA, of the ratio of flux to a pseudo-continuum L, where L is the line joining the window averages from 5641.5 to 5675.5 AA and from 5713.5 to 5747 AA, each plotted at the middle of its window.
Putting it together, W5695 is 0.03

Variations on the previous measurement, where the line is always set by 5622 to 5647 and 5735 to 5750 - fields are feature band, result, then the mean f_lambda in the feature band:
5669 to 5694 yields 0.02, 33.1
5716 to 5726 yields 0.03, 34.4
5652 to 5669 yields 0.02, 32.5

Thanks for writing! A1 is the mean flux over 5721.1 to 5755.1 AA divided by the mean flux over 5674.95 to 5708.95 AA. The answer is 1.1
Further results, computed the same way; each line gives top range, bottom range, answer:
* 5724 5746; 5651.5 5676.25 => 1.09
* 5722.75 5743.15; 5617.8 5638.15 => 1.12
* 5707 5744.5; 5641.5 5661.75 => 1.05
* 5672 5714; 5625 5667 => 1.02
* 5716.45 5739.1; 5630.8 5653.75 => 1.06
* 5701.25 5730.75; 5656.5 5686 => 1.02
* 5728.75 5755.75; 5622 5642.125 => 1.12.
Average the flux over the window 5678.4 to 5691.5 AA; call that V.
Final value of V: 33.1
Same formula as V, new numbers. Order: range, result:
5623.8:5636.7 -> 31.9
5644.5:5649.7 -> 32.9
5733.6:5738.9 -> 35.5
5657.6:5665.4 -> 31.4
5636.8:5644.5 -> 32.2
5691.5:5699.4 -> 34.3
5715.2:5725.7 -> 34.4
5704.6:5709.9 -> 31.9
